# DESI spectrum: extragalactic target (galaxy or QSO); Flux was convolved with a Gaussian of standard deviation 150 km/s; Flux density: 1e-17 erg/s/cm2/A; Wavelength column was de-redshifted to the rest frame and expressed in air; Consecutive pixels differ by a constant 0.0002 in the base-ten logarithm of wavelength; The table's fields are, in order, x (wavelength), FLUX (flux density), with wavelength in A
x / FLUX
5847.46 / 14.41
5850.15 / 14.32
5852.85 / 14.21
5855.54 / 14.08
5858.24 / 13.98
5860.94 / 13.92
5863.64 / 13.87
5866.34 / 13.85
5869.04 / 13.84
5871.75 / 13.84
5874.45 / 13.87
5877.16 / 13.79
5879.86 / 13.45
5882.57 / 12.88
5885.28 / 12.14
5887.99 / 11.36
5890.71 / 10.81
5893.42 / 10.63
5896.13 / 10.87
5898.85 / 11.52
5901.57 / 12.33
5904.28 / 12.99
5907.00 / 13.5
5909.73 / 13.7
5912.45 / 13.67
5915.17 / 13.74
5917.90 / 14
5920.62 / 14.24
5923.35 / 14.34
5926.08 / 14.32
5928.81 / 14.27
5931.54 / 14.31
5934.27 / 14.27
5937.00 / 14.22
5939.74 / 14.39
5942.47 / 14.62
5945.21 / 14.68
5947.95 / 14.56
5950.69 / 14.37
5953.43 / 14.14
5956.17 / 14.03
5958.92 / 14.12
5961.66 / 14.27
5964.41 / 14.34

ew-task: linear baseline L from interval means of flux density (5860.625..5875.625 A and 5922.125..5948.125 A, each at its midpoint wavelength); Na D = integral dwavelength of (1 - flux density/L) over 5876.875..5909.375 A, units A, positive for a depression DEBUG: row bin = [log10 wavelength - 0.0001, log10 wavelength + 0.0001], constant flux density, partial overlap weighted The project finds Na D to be 4.34 A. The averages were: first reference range 13.9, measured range 12.2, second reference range 14.4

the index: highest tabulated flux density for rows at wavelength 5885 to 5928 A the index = 14.34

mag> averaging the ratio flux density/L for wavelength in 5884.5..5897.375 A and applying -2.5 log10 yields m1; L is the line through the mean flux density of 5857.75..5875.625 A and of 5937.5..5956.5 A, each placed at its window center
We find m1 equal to 0.25 mag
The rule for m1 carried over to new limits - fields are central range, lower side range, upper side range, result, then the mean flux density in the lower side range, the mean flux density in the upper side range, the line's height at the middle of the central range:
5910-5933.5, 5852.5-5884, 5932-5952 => 0.012 mag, 13.8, 14.4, 14.3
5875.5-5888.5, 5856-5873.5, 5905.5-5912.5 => 0.076 mag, 13.9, 13.6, 13.8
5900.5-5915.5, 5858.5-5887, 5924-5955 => 0.053 mag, 13.5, 14.4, 14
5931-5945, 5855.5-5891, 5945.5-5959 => -0.022 mag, 13.3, 14.3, 14.1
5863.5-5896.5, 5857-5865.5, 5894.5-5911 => 0.046 mag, 13.9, 12.4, 13.3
